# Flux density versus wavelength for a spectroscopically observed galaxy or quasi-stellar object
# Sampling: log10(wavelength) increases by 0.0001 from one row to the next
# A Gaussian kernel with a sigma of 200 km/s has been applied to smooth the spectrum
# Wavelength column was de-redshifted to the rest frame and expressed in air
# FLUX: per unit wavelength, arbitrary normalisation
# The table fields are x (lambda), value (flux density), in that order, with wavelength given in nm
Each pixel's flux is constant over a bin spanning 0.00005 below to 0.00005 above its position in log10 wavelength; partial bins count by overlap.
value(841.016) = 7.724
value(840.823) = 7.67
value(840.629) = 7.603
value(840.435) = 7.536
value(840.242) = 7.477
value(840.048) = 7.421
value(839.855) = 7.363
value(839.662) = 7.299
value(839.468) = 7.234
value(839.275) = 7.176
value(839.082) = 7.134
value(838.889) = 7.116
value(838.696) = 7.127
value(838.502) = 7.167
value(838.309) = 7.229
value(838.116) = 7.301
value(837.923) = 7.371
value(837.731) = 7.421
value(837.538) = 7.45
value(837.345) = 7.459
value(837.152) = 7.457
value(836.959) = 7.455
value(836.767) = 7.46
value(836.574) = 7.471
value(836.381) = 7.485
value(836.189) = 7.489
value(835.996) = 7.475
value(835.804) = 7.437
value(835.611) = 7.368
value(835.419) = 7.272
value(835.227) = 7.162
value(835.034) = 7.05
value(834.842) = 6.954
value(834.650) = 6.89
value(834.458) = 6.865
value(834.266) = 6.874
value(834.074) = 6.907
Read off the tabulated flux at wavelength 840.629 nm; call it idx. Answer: 7.603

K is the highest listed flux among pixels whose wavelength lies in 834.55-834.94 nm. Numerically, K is 6.954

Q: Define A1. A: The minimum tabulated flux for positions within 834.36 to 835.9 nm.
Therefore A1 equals 6.865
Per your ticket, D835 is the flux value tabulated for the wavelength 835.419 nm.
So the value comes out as 7.272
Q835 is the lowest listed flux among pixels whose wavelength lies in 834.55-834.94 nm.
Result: 6.89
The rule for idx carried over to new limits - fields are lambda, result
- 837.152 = 7.457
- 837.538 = 7.45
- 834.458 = 6.865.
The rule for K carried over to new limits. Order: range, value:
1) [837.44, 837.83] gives 7.45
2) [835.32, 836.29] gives 7.489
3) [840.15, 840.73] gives 7.603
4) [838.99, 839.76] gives 7.299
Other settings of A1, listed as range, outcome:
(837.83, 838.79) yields 7.127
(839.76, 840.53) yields 7.363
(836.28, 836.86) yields 7.46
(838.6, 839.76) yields 7.116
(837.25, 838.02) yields 7.371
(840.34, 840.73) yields 7.536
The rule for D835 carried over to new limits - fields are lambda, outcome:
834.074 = 6.907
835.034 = 7.05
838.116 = 7.301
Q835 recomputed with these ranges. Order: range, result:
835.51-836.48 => 7.368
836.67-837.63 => 7.45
